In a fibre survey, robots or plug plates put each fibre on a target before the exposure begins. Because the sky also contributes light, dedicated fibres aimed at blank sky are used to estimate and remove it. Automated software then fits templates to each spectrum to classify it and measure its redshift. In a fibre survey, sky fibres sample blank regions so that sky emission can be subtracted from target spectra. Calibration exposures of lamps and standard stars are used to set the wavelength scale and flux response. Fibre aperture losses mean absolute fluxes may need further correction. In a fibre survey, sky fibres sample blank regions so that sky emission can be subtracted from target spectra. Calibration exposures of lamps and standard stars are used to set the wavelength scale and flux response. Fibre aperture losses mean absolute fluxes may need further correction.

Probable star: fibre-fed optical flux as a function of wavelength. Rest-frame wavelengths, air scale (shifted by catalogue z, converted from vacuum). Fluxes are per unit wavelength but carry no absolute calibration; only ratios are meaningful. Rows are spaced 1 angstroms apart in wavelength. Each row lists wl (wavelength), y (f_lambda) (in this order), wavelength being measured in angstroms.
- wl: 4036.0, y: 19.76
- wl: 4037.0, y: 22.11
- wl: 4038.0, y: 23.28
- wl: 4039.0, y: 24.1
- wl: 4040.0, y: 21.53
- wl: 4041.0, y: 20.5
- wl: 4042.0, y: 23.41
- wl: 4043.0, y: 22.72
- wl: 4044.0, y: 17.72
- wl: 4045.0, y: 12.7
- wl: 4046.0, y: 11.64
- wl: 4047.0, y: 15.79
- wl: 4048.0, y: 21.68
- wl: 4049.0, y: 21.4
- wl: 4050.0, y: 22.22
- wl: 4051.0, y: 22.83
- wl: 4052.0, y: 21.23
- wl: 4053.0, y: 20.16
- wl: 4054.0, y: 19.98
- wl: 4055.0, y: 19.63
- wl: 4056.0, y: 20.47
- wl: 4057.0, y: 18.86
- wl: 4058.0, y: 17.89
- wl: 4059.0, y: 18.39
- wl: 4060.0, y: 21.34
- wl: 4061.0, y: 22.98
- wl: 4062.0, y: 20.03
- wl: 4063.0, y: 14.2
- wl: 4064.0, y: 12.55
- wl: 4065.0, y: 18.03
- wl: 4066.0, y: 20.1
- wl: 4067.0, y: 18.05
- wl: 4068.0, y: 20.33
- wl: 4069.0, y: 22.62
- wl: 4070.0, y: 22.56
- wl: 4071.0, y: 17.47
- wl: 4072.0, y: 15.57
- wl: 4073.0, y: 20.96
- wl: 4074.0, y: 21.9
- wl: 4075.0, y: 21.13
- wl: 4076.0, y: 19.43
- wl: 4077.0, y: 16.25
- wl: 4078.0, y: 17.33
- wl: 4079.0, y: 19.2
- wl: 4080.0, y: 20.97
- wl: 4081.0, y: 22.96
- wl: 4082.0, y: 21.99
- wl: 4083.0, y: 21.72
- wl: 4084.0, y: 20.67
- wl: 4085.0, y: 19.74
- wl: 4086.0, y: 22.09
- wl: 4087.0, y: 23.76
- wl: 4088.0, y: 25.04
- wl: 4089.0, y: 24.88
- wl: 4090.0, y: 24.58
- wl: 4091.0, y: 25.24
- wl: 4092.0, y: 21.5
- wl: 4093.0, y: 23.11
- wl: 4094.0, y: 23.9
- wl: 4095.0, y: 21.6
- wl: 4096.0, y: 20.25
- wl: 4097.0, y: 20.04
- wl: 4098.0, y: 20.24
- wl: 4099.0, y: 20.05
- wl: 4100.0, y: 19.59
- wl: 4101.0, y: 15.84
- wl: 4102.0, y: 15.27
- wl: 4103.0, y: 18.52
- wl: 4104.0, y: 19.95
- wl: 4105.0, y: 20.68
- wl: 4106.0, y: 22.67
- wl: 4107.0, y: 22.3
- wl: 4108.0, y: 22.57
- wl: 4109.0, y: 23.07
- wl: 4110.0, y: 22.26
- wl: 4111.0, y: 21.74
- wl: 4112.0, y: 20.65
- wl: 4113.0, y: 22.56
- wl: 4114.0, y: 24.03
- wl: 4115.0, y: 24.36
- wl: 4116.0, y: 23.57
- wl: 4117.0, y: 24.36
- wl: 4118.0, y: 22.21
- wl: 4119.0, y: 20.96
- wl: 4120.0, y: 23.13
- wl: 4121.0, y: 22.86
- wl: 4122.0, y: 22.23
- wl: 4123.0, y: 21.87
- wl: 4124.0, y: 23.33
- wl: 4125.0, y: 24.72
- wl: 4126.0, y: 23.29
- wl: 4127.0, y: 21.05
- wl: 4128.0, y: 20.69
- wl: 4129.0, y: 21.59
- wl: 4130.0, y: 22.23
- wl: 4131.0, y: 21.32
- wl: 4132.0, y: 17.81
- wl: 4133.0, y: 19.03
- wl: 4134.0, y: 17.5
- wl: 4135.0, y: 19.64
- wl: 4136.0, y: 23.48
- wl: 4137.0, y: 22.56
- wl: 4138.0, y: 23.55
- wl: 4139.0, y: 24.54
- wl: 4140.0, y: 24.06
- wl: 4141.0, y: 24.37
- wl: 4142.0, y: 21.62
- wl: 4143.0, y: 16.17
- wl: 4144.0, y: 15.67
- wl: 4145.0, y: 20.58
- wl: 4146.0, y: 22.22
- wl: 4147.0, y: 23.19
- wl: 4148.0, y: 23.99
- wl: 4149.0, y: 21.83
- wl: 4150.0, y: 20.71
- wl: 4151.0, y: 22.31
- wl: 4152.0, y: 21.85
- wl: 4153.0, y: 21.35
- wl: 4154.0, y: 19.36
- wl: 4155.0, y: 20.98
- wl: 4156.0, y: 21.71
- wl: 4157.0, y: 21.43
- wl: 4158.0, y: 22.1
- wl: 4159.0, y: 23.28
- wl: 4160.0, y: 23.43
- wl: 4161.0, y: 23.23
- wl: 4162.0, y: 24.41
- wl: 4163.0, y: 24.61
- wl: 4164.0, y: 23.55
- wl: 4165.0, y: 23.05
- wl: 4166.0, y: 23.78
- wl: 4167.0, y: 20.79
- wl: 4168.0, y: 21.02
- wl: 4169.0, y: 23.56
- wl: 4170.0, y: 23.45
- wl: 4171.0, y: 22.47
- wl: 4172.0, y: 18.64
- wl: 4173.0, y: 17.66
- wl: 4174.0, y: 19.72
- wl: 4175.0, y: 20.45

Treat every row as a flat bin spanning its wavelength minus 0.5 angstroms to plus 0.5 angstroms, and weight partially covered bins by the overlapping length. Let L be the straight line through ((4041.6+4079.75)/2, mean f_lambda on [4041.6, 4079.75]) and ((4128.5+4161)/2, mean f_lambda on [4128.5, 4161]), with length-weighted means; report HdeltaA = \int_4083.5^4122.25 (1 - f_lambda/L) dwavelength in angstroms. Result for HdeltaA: -2.9 angstroms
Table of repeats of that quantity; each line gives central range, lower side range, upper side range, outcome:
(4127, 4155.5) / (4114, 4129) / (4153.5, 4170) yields 1.8 angstroms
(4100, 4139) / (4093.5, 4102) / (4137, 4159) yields -1.7 angstroms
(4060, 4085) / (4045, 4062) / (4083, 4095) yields 2.1 angstroms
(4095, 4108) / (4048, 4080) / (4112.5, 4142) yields 0.8 angstroms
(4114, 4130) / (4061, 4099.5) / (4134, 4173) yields -1.0 angstroms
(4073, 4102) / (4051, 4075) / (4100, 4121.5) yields -0.9 angstroms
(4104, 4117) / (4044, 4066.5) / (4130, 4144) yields -1.4 angstroms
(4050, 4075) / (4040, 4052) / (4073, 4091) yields 1.0 angstroms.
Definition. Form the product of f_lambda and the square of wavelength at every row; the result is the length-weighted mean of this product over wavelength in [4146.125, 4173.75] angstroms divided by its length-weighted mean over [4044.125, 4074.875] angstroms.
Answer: 1.2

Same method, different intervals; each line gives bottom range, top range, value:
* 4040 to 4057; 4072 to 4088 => 1.07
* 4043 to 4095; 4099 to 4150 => 1.10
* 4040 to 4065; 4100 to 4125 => 1.17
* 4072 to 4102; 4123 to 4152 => 1.05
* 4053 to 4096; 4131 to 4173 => 1.10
